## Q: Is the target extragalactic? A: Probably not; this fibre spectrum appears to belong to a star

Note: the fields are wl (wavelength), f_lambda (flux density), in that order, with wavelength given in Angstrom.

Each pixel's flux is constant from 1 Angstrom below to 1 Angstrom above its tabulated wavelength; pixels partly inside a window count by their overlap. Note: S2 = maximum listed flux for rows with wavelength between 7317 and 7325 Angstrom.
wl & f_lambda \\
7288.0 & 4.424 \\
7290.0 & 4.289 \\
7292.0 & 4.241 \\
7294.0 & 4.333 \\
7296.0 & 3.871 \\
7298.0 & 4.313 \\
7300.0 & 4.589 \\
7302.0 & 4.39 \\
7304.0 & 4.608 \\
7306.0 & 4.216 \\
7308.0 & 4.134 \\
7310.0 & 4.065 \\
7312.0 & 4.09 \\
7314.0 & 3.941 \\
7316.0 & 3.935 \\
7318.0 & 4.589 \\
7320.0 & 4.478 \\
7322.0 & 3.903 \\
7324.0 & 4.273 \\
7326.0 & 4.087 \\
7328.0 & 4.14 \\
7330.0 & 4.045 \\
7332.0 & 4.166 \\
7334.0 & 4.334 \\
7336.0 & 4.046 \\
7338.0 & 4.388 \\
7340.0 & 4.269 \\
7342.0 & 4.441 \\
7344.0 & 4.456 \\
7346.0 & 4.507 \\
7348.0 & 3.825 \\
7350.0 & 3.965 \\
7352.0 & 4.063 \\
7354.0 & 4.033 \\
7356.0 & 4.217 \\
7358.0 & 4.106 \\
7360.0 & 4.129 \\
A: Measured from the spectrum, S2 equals 4.589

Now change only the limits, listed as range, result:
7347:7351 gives 3.965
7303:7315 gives 4.608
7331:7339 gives 4.388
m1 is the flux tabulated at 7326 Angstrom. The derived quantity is 4.087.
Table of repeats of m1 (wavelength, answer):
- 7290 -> 4.289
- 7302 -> 4.39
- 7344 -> 4.456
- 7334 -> 4.334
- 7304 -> 4.608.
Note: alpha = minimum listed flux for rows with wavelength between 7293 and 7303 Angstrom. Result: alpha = 3.871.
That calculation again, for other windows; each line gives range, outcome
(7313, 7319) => 3.935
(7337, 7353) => 3.825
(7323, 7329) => 4.087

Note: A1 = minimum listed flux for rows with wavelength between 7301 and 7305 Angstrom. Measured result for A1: 4.39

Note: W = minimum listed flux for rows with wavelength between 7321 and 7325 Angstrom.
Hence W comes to 3.903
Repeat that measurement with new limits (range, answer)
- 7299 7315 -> 3.941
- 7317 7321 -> 4.478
